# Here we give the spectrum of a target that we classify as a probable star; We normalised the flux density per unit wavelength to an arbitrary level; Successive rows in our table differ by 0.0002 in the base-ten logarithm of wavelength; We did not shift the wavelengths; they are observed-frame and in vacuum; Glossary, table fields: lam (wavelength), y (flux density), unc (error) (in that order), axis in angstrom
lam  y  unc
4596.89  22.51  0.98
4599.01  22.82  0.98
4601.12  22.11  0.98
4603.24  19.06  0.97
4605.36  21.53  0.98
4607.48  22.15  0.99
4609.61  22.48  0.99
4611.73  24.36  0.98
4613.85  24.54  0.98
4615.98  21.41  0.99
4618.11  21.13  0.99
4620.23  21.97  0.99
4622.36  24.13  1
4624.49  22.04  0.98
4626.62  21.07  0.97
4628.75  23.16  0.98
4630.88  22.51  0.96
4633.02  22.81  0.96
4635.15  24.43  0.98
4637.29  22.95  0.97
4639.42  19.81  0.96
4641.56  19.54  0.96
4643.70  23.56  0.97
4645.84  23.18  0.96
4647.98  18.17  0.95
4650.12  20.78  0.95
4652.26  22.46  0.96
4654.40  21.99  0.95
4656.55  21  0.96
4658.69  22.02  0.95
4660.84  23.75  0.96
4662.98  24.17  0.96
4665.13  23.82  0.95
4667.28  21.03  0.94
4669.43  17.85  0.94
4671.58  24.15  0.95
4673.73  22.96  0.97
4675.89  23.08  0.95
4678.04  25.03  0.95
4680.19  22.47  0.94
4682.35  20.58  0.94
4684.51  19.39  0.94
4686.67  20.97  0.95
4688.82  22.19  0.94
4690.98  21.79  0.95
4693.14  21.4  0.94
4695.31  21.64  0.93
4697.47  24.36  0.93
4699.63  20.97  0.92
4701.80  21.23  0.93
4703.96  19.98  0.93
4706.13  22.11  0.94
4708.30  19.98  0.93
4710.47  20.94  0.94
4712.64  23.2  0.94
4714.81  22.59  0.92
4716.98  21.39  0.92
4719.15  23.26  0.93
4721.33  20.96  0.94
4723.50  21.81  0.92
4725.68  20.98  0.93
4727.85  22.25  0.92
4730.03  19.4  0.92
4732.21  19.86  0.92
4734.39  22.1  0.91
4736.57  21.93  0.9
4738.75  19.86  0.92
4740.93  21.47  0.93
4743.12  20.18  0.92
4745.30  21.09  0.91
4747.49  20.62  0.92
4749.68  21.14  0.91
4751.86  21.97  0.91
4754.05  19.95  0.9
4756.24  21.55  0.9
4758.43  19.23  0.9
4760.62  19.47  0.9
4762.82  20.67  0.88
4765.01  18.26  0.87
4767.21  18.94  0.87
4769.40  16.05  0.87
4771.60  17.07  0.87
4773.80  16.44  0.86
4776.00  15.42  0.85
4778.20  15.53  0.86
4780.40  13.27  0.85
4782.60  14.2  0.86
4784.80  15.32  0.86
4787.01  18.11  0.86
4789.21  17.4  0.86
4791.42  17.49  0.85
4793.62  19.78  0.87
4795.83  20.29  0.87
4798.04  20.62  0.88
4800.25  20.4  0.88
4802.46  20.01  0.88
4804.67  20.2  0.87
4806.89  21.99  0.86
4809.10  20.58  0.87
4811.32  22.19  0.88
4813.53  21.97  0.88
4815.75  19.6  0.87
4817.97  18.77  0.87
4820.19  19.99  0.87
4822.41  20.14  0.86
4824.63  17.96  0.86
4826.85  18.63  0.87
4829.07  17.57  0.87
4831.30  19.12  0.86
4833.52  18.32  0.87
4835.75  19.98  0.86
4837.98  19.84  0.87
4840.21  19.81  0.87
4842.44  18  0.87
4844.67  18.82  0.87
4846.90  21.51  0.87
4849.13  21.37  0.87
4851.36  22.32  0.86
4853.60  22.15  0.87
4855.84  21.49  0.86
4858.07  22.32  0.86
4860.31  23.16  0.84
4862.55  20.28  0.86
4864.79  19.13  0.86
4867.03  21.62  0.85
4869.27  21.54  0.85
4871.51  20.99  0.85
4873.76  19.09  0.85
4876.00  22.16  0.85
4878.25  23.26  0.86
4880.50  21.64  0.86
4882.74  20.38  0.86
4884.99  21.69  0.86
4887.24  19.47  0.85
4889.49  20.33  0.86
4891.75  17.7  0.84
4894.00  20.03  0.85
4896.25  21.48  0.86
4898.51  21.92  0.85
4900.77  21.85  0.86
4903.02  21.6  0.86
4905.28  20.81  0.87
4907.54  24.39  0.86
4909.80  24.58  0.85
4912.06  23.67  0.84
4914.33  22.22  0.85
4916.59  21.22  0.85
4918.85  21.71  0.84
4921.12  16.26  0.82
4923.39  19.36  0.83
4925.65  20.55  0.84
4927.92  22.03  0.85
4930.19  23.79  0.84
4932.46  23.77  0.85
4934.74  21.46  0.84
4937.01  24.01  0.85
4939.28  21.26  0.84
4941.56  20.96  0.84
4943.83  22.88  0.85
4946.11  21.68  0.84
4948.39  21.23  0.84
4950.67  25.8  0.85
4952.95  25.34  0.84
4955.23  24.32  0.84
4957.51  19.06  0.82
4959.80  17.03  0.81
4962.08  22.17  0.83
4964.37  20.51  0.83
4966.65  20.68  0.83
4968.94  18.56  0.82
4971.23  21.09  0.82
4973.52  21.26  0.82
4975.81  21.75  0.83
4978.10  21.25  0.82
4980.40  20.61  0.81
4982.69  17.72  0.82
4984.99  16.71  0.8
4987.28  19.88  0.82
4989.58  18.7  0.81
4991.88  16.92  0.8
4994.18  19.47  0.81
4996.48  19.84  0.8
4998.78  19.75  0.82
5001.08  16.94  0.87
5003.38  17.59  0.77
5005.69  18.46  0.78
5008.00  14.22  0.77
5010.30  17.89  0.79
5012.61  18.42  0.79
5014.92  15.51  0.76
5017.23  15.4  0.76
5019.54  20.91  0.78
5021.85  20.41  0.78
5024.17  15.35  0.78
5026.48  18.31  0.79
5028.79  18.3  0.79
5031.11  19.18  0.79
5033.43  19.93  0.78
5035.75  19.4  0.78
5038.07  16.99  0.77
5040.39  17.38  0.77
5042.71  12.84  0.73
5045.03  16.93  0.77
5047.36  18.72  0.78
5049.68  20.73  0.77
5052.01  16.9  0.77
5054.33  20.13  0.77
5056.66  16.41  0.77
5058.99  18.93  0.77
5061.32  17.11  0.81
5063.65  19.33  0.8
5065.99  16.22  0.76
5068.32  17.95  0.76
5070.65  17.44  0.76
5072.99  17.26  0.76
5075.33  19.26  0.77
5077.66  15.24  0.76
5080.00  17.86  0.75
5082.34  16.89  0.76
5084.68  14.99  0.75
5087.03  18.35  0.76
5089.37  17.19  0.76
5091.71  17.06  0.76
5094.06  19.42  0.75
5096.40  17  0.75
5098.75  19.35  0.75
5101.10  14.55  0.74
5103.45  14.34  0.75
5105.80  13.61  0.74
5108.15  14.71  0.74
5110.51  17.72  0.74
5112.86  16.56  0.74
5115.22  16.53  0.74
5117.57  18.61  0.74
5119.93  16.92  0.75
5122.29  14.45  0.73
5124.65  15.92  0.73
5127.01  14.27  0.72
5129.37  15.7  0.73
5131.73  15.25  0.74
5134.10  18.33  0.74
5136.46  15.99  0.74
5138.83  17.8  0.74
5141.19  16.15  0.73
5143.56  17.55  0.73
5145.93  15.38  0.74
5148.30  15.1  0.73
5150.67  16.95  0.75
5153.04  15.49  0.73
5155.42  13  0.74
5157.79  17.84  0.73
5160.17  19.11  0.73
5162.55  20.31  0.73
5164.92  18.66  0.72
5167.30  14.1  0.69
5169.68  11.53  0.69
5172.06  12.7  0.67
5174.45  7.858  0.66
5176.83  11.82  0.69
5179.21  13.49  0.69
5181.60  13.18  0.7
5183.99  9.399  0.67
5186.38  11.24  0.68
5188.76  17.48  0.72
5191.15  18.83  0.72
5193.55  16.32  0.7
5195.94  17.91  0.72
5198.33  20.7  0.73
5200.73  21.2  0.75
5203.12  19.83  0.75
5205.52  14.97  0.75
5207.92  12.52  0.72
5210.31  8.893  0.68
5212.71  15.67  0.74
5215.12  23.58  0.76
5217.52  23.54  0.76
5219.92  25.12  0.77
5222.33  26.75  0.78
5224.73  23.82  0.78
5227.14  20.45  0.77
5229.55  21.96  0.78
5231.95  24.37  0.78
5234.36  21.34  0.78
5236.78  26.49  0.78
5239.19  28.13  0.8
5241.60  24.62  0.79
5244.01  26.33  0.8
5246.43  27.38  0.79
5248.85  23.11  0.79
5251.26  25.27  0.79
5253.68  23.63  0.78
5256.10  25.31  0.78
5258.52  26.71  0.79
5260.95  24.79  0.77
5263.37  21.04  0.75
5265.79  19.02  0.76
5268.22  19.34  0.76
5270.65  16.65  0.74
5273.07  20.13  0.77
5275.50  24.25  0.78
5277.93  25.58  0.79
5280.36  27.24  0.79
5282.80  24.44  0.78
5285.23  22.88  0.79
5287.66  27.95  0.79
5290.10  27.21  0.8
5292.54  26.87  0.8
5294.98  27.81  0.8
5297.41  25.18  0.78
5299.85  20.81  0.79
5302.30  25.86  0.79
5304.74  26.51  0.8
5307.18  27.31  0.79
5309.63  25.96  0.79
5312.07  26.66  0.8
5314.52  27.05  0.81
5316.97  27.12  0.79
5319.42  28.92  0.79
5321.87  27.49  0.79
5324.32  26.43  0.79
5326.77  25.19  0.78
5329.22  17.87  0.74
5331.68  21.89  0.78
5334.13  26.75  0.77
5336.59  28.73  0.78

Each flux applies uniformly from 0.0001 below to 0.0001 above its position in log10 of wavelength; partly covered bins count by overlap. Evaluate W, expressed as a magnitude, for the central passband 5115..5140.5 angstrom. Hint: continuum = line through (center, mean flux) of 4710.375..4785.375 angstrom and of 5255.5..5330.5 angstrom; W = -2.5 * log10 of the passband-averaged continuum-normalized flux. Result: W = 0.38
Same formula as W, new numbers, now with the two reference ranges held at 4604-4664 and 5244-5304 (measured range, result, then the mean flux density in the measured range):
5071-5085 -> 0.351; 17.1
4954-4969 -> 0.136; 20.5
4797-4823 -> 0.112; 20.5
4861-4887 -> 0.094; 21.1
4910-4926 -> 0.106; 20.9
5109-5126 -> 0.386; 16.6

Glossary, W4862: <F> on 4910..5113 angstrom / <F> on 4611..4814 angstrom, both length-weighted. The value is 0.9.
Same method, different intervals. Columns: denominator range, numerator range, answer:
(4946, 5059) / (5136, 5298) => 1.05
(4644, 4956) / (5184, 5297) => 1.06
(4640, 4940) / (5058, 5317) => 0.94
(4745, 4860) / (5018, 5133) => 0.89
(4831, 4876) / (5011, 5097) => 0.86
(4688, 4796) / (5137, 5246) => 0.91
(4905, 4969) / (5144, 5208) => 0.71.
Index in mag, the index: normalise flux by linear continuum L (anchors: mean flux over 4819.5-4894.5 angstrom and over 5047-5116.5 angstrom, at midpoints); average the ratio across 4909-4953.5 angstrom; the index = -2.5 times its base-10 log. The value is -0.147 mag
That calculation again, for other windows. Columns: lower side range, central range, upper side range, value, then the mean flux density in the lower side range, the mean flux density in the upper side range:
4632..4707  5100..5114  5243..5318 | 0.49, 21.9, 24.7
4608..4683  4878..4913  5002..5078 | -0.11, 22.3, 17.8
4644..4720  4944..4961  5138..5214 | -0.20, 21.9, 15.4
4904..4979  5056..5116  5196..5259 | 0.28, 21.7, 22.3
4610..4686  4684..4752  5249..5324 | 0.06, 22.2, 24.8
